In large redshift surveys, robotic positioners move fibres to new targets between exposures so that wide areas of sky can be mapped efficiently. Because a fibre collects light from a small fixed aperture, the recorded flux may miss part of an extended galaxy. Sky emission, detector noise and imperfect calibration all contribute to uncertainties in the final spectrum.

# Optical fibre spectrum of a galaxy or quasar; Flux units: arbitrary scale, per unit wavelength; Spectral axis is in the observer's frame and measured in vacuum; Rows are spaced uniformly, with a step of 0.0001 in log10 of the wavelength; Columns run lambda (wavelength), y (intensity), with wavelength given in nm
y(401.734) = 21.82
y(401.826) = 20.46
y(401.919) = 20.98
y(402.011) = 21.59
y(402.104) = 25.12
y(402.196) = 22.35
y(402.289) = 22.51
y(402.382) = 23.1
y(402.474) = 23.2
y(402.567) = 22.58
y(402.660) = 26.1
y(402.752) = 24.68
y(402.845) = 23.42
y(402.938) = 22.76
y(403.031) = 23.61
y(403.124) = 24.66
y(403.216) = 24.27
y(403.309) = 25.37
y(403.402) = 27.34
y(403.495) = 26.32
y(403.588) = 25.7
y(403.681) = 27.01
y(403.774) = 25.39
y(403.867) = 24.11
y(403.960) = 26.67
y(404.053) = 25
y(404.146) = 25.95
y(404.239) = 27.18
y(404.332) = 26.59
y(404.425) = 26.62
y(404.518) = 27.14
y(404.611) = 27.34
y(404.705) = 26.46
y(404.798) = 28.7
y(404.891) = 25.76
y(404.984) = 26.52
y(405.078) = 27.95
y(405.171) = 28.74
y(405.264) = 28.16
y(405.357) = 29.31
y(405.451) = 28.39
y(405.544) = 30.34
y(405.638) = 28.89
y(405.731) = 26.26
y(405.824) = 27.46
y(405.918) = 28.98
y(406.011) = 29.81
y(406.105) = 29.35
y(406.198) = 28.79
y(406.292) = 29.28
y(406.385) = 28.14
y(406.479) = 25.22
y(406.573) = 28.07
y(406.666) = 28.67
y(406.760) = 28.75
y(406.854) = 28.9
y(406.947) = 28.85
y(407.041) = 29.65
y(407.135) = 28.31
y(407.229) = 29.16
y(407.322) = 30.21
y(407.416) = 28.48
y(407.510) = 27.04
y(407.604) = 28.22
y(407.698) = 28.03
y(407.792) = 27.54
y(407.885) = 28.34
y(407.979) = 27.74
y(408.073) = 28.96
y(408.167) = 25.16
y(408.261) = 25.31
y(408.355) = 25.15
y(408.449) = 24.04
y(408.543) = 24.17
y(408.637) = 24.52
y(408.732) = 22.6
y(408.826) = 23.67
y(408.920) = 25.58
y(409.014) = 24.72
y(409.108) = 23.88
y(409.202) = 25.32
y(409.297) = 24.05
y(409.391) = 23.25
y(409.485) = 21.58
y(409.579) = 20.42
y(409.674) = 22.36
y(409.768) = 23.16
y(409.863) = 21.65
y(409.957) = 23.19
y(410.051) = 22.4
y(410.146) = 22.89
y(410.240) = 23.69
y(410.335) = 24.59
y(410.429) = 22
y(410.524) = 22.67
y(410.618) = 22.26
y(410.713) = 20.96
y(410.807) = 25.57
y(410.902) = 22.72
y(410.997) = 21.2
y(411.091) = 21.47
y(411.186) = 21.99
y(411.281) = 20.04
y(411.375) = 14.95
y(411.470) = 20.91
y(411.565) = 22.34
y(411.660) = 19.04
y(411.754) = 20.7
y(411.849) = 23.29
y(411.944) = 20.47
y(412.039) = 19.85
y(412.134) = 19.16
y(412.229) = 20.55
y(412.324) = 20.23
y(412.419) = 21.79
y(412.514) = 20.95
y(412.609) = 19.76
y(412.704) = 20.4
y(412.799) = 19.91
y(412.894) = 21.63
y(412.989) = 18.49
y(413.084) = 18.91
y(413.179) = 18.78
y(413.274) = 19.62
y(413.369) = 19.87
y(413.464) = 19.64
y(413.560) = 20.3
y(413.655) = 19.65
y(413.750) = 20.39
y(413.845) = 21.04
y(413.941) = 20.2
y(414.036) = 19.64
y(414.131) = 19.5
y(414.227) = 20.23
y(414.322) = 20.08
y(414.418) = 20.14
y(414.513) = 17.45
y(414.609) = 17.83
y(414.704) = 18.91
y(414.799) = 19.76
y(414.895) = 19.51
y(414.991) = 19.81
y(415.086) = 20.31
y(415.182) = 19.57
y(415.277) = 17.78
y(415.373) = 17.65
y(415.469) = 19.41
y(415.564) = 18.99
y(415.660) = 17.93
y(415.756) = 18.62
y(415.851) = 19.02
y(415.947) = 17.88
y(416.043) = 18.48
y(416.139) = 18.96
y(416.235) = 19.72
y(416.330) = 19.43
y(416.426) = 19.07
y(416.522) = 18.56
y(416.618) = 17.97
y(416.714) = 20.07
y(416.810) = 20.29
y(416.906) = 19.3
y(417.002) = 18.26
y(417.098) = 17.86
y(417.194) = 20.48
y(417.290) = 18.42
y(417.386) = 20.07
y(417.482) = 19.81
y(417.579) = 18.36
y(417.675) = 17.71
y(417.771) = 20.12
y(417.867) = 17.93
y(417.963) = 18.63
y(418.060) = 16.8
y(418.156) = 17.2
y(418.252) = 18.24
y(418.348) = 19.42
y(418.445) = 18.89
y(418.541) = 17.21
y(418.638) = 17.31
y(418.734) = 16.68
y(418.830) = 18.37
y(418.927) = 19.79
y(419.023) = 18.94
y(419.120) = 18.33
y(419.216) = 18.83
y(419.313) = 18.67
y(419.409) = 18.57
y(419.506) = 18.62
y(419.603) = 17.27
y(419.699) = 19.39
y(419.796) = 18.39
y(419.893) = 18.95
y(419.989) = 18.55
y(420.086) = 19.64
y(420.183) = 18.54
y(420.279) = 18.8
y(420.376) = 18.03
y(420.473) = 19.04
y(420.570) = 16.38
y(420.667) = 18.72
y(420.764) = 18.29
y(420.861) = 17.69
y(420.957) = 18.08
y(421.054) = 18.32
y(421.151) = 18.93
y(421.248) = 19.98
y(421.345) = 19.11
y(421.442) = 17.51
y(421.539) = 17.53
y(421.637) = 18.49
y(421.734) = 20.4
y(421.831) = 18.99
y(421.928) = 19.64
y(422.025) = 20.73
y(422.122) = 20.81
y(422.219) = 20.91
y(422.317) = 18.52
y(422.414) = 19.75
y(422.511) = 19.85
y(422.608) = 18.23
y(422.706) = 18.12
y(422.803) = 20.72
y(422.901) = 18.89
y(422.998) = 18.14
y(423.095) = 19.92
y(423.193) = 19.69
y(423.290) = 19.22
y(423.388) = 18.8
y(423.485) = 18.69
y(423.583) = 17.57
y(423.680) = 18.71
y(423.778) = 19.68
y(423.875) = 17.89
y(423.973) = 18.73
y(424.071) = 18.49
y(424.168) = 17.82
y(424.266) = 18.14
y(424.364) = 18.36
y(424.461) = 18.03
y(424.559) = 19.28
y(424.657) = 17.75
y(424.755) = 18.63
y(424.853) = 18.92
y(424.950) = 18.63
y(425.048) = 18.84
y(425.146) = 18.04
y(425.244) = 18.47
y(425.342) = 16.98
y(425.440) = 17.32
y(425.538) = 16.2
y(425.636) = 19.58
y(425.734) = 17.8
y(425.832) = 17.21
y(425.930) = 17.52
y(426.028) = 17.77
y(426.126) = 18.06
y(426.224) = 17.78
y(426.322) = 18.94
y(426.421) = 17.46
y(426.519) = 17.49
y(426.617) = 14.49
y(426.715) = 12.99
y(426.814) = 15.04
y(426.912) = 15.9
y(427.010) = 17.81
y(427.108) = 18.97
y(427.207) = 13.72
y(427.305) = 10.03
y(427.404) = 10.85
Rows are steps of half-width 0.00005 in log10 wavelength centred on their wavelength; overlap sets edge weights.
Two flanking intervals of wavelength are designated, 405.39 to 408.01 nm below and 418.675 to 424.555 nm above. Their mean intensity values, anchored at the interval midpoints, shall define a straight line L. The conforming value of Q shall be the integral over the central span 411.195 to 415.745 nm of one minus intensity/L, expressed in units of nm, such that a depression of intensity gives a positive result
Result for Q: 0.82 nm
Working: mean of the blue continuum 28.5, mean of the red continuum 18.8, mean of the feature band 19.7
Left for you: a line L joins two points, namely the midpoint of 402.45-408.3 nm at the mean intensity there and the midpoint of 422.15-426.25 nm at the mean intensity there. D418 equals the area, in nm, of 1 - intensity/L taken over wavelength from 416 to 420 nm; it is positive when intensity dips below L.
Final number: 0.50 nm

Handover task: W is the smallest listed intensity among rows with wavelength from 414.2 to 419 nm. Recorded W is 16.68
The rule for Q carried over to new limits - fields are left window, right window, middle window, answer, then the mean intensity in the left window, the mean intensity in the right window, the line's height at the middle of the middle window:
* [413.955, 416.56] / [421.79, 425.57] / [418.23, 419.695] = 0.04 nm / 19.1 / 18.8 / 18.9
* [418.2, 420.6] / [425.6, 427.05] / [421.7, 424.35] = -0.21 nm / 18.4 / 17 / 17.7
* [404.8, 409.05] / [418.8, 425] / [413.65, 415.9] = 0.36 nm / 27.5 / 18.8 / 22.9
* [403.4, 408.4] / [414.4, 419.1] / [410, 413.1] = 0.25 nm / 27.6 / 18.7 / 23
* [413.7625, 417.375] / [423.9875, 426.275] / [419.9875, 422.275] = -0.04 nm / 19.2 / 18.1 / 18.5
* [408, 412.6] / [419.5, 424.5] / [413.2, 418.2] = 0.41 nm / 22.5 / 18.8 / 20.8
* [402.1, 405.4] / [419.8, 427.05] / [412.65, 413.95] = 0.13 nm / 25.7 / 18.4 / 22.1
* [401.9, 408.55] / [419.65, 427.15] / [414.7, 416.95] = 0.29 nm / 26.7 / 18.4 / 21.8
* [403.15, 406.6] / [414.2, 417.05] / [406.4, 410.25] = -0.17 nm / 27.2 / 19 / 24.6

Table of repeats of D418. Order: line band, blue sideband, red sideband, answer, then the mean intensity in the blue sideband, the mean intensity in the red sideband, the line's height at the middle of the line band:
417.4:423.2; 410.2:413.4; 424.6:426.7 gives 0.066 nm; 20.9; 17.7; 19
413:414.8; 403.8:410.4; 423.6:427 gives 0.282 nm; 26.4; 17.7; 23.2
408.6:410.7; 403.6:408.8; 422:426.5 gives 0.208 nm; 27.4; 18.6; 25.7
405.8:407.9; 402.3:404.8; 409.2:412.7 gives -0.426 nm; 25.4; 21.6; 23.7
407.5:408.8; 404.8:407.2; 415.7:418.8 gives 0.019 nm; 28.4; 18.6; 26.5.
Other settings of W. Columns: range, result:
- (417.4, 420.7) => 16.38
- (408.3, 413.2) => 14.95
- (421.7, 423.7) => 17.57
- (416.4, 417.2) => 17.86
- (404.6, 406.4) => 25.76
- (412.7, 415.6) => 17.45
